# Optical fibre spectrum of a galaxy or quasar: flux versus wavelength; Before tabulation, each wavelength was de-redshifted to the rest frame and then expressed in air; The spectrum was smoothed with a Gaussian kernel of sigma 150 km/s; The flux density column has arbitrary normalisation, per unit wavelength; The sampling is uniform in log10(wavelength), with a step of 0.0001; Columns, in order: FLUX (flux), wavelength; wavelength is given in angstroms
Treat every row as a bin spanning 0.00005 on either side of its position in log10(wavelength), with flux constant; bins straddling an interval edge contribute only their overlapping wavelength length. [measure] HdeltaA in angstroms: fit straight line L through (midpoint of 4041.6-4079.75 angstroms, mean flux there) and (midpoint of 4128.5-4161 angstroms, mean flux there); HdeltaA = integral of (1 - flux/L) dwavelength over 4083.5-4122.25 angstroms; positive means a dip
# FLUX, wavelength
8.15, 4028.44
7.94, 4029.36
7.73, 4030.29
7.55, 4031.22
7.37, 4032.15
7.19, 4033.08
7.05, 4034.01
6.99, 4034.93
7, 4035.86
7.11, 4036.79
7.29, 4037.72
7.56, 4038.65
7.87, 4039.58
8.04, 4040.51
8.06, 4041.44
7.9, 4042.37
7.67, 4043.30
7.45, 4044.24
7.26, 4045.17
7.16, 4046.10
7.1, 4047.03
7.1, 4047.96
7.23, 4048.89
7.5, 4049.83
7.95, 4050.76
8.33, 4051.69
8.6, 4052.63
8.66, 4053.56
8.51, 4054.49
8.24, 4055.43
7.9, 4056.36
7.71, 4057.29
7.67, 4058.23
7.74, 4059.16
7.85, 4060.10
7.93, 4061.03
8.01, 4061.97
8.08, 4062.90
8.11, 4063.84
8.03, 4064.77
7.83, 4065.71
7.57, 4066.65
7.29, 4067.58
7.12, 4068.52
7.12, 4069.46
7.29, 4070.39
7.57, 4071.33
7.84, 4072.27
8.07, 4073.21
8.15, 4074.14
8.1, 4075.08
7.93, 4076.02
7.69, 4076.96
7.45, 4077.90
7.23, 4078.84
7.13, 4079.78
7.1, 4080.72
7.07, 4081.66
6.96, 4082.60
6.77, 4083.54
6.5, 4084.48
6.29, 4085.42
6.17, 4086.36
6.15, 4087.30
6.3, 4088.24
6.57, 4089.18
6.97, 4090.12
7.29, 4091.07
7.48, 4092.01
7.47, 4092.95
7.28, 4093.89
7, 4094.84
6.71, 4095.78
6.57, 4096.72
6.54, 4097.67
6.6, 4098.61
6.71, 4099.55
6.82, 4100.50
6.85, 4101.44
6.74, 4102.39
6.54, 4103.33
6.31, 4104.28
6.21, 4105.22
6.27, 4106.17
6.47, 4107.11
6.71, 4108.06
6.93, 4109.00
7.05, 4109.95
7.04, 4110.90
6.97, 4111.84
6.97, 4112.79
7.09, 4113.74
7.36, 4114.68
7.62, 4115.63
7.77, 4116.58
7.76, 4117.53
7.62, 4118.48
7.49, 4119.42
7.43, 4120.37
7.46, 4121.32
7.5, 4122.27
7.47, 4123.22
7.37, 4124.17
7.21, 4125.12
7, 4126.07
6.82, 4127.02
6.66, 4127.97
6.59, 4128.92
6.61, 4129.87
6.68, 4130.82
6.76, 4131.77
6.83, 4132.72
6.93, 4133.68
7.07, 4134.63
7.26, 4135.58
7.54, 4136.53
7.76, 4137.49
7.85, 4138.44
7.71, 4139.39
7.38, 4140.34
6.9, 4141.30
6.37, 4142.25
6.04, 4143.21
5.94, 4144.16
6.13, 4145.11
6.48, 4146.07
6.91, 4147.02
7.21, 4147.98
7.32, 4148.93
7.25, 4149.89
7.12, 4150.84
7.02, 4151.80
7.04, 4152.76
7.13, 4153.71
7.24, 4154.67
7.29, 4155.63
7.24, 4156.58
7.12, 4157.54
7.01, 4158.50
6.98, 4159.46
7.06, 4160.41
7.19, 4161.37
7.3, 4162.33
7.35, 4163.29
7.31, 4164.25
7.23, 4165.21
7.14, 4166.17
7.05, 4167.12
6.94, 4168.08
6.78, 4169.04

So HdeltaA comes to 2.4 angstroms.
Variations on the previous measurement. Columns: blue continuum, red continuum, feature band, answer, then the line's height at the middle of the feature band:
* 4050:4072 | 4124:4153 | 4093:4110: 1.6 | 7.39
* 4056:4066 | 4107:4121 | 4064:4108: 3.2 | 7.59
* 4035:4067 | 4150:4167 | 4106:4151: 1.7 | 7.33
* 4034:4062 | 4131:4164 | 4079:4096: 1.3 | 7.44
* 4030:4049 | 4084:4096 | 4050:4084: -3.2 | 7.07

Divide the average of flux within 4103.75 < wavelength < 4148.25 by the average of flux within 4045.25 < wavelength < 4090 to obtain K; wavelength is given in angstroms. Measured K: 0.93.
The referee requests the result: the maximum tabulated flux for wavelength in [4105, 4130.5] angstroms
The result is 7.77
